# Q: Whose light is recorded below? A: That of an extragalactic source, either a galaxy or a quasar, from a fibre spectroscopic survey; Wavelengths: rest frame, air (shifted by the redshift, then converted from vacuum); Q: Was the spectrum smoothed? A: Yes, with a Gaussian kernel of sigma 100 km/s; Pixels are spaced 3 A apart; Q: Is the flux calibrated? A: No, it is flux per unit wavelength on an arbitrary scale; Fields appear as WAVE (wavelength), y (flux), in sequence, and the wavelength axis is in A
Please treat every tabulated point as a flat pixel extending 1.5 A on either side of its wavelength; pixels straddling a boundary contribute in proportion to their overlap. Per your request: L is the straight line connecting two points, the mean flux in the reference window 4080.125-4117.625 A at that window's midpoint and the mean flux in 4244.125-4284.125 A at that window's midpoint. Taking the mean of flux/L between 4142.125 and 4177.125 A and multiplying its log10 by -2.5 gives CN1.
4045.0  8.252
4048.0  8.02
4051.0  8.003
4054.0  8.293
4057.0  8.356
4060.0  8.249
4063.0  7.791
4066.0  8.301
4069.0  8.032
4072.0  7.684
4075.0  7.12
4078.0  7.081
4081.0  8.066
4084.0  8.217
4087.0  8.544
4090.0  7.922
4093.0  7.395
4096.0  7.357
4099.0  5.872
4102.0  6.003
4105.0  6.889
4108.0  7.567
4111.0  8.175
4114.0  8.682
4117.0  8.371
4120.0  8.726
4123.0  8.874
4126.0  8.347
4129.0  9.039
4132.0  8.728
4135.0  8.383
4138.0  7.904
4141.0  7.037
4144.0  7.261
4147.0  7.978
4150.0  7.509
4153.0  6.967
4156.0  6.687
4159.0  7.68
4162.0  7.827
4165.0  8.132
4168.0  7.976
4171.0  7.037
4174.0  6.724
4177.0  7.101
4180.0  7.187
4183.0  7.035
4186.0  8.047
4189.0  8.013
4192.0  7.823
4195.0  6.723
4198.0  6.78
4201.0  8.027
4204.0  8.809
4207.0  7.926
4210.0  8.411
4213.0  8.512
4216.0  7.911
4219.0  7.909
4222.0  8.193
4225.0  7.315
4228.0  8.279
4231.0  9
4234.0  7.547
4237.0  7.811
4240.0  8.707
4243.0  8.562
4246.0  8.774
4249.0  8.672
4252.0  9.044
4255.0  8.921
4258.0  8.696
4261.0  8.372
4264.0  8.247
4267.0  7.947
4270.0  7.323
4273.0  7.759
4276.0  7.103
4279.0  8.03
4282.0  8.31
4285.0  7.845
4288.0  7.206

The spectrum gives 0.060 mag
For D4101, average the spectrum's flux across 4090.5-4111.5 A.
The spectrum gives 7.02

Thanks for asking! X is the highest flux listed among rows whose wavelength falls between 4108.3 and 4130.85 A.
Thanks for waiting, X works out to 9.039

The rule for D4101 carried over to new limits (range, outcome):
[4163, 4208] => 7.55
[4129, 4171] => 7.72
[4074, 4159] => 7.74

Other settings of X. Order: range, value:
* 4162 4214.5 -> 8.809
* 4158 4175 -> 8.132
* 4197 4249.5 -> 9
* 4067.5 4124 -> 8.874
